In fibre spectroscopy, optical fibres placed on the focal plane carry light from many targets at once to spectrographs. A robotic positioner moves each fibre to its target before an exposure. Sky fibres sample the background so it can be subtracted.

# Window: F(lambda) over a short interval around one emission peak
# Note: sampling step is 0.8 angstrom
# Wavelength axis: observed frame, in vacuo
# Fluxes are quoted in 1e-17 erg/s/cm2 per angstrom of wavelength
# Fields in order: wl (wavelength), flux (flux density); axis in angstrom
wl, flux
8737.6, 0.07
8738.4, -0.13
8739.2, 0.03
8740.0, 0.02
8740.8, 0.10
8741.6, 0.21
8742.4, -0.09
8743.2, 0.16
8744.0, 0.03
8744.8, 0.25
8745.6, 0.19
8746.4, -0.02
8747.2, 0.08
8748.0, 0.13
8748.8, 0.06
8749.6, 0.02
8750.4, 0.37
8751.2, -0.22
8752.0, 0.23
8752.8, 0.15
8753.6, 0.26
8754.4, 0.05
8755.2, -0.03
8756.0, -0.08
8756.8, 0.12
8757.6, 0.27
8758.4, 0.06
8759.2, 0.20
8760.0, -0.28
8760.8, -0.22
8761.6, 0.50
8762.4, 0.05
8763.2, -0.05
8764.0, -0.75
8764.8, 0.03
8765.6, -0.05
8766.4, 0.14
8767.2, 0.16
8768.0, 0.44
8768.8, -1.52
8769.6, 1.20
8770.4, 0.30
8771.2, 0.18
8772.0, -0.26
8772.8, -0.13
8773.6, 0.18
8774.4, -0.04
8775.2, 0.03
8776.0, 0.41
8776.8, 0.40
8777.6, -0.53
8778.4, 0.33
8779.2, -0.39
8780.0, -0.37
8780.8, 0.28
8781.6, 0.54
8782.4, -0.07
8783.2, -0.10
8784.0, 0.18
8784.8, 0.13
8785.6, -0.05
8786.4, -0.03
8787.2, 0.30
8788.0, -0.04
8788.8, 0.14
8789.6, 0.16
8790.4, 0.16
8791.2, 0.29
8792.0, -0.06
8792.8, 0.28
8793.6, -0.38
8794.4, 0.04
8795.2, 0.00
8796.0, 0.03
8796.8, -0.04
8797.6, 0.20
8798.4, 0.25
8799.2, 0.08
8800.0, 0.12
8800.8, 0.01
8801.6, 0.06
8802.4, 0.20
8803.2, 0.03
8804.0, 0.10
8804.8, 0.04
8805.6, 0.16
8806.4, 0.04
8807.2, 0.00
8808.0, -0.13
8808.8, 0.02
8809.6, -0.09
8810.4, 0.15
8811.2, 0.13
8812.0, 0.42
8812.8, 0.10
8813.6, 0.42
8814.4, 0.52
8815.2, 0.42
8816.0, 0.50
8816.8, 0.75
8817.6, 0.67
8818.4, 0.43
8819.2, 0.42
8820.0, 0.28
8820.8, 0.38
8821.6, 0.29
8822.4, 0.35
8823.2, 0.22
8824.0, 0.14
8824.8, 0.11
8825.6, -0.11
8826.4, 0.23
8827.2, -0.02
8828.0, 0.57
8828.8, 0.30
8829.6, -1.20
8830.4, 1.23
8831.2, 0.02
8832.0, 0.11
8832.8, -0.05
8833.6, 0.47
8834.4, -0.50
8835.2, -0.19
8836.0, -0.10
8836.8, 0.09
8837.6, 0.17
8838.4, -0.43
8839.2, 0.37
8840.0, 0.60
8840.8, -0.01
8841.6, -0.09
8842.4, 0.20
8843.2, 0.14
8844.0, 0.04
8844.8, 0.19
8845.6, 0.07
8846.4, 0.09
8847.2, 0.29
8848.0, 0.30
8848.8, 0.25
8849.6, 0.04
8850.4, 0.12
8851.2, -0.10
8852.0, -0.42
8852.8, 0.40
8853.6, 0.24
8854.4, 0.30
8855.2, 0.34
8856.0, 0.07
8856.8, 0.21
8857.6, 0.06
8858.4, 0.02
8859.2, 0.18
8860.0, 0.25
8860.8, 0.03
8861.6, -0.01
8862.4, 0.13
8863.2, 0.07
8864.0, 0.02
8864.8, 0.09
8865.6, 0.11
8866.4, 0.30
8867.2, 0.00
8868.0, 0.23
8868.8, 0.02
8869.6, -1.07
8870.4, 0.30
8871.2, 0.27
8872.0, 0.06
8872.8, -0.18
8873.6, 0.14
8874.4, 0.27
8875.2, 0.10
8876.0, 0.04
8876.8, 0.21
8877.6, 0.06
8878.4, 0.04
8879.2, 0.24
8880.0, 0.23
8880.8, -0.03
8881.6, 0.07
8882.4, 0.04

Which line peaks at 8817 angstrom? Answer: H-gamma 4340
